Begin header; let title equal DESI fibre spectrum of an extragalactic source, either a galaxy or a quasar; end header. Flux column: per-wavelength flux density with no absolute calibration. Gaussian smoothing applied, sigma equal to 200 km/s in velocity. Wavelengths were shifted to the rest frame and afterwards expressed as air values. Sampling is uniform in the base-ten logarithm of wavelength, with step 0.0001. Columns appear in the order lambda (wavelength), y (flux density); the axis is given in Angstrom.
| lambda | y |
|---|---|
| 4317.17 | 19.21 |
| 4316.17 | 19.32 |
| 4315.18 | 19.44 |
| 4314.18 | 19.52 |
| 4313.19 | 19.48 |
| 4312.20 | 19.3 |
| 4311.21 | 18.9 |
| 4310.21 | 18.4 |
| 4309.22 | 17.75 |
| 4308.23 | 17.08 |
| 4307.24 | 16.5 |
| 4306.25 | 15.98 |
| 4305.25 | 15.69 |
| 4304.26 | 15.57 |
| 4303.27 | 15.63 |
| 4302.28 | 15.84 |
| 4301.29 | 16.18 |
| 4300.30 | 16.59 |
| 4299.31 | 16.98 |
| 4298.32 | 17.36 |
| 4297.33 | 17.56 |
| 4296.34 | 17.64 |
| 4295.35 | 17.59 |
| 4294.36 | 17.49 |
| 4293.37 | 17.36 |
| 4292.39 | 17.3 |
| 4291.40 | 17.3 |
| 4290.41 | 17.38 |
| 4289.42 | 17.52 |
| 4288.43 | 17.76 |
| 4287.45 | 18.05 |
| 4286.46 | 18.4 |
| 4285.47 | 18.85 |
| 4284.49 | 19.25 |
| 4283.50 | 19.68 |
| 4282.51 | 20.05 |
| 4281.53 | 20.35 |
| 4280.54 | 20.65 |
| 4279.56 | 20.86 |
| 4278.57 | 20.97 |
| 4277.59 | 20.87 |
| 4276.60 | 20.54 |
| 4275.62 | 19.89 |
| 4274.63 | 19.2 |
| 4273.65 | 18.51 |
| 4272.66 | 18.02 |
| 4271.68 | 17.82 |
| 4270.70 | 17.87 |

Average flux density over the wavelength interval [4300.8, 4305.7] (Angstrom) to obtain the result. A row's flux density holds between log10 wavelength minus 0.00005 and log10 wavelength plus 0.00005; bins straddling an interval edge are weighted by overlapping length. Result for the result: 15.8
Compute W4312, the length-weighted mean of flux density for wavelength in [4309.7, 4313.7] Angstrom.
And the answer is 19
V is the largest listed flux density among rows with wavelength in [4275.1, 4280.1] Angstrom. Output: 20.97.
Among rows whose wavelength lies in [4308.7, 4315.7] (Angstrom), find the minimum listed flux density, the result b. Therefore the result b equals 17.75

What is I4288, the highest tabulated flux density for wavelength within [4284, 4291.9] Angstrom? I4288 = 19.25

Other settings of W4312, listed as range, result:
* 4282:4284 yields 19.9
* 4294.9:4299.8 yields 17.4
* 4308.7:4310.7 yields 18.1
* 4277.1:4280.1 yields 20.9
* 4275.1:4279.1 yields 20.5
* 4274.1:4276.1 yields 19.5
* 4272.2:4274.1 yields 18.2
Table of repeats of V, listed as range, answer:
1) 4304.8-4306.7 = 15.98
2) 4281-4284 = 20.35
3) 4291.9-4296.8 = 17.64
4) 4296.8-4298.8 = 17.56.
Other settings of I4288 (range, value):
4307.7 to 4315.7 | 19.52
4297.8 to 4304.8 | 17.36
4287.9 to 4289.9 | 17.76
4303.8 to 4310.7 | 18.4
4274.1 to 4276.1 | 19.89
